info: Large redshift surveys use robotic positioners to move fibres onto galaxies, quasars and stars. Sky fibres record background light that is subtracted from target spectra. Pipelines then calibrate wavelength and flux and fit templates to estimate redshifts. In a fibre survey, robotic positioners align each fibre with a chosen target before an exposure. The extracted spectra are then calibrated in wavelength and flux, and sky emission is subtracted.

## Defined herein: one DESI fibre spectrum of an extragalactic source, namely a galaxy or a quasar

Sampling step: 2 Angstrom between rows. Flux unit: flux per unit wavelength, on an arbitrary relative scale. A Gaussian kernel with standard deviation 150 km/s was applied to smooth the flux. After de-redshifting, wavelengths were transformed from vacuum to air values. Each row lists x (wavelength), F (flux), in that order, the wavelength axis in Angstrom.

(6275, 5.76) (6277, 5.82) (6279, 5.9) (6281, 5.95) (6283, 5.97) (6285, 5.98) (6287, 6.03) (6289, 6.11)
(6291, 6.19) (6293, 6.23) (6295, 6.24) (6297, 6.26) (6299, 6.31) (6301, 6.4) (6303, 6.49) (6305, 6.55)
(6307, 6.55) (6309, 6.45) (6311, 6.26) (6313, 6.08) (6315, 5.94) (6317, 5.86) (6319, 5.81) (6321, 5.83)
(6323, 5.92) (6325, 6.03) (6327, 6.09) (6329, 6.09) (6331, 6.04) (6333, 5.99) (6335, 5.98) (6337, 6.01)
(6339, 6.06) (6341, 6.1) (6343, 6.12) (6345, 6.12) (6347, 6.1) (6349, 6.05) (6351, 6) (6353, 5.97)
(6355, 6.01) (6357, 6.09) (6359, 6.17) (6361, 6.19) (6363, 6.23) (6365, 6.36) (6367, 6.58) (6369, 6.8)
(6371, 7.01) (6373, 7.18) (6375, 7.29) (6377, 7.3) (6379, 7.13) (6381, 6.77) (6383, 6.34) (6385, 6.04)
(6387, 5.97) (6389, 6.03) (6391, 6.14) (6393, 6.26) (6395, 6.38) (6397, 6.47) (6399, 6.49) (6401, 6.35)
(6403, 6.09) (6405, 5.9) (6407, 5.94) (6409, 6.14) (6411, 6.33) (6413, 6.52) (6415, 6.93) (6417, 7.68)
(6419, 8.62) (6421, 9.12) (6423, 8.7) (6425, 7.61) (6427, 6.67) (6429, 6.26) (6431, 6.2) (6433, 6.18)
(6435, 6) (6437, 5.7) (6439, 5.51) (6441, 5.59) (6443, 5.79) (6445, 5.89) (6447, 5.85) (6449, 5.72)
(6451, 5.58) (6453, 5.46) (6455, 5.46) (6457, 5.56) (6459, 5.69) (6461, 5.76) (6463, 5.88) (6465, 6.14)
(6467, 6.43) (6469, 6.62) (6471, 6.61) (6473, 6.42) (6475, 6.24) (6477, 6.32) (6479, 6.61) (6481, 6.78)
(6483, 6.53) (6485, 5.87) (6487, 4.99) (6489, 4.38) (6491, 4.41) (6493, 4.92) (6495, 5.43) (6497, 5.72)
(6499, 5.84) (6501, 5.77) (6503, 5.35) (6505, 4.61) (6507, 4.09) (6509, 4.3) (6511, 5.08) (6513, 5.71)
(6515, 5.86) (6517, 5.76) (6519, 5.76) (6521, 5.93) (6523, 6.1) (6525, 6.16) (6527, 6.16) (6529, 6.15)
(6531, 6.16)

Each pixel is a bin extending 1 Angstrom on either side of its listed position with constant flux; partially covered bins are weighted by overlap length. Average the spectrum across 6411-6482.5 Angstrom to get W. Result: 6.4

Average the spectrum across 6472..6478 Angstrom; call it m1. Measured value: 6.33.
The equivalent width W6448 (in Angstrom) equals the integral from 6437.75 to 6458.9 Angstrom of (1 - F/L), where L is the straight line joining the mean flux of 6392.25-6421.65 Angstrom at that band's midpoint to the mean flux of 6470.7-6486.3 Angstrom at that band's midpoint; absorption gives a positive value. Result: 2.9 Angstrom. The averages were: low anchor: 6.72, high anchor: 6.39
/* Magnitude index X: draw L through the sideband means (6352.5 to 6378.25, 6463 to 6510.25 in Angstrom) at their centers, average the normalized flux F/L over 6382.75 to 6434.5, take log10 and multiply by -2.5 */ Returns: -0.07 mag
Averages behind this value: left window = 6.57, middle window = 6.67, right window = 5.67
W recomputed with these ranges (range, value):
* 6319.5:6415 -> 6.28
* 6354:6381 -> 6.65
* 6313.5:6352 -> 6.01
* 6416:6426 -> 8.35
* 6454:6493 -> 5.91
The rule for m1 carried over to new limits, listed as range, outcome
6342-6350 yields 6.1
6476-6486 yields 6.42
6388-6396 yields 6.2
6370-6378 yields 7.2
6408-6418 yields 6.72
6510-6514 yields 5.39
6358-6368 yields 6.31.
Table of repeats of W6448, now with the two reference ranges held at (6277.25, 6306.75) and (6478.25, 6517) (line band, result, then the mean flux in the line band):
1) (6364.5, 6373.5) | -1.4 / 6.79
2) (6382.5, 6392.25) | -0.5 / 6.1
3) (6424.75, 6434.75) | -1.4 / 6.46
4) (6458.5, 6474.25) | -2.0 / 6.21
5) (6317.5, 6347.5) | 0.1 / 6.02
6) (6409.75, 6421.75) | -3.7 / 7.47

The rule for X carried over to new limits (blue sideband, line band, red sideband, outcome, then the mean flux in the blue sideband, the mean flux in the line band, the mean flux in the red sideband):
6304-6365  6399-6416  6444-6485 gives -0.04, 6.09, 6.29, 6.07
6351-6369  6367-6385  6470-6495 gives -0.12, 6.22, 6.9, 5.82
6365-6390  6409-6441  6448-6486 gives -0.08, 6.69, 6.87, 6.09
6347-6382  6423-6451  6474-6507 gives -0.03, 6.52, 6.15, 5.56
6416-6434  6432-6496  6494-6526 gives 0.12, 7.45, 5.82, 5.47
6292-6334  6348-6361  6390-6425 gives 0.07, 6.16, 6.06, 6.85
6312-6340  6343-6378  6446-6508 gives -0.09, 5.98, 6.43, 5.71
